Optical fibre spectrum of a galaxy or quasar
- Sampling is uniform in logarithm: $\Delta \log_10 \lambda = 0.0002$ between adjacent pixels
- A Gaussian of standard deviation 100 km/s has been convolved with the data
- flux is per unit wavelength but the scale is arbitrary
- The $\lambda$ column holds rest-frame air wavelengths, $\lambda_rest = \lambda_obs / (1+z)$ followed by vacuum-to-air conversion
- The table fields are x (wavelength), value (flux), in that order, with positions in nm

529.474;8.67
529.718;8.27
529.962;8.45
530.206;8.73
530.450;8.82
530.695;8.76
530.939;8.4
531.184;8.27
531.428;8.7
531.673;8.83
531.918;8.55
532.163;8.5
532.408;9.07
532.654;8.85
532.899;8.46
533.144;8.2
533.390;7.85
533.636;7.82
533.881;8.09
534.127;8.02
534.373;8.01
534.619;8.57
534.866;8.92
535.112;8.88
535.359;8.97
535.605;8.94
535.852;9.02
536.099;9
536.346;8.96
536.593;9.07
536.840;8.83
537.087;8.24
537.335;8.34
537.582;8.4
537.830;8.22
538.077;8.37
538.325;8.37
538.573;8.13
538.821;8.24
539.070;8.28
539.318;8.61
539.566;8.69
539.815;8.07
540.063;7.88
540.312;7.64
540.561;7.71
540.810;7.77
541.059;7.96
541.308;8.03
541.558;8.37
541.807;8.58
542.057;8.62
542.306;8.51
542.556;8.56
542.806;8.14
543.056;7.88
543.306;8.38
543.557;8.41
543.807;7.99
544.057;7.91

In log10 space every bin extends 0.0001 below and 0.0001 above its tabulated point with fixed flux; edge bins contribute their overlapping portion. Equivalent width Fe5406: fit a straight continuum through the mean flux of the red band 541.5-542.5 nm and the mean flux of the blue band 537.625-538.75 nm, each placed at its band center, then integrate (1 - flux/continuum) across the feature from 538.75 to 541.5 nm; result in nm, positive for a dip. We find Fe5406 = 0.11 nm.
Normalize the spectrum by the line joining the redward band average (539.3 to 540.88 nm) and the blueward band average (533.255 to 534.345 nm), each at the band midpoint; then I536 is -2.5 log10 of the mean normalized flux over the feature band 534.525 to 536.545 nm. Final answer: -0.12 mag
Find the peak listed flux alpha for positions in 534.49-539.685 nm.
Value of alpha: 9.07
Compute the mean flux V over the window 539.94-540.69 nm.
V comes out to 7.74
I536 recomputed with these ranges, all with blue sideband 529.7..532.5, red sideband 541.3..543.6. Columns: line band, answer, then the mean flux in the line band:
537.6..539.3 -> 0.02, 8.3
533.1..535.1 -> 0.04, 8.22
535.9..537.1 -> -0.05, 8.89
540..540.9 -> 0.09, 7.74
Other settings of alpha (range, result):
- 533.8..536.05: 9.02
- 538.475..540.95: 8.69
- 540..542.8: 8.62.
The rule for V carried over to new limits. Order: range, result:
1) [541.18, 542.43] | 8.42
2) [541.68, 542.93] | 8.48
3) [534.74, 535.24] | 8.88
